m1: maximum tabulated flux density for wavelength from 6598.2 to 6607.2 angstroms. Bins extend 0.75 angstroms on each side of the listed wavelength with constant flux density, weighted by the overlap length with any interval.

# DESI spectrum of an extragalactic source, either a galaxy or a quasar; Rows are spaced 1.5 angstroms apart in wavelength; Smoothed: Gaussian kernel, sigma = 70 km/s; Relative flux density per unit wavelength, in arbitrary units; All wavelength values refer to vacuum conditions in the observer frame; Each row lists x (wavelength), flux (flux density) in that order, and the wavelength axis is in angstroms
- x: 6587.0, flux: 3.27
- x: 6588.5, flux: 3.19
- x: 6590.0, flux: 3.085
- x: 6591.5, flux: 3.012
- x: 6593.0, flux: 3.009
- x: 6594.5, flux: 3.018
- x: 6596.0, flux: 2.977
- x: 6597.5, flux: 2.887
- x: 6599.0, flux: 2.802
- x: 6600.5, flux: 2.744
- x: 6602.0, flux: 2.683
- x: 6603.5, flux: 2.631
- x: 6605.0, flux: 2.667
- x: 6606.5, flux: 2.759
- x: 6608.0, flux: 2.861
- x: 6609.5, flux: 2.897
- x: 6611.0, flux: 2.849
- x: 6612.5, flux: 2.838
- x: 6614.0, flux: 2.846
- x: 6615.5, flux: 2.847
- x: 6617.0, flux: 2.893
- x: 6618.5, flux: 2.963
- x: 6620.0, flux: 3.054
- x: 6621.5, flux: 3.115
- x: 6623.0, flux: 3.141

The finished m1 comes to 2.802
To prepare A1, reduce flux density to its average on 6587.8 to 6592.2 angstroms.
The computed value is 3.1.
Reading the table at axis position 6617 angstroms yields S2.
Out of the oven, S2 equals 2.893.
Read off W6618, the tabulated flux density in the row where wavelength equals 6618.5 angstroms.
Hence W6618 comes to 2.963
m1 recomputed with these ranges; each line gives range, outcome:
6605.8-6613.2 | 2.897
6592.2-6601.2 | 3.018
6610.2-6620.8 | 3.054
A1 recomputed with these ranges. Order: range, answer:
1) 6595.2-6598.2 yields 2.93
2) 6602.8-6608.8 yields 2.73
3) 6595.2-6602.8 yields 2.82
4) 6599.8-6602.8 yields 2.71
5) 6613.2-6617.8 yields 2.86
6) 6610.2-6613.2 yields 2.84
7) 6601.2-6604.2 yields 2.66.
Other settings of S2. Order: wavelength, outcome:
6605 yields 2.667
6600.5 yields 2.744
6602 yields 2.683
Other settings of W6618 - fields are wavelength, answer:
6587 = 3.27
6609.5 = 2.897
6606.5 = 2.759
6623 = 3.141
